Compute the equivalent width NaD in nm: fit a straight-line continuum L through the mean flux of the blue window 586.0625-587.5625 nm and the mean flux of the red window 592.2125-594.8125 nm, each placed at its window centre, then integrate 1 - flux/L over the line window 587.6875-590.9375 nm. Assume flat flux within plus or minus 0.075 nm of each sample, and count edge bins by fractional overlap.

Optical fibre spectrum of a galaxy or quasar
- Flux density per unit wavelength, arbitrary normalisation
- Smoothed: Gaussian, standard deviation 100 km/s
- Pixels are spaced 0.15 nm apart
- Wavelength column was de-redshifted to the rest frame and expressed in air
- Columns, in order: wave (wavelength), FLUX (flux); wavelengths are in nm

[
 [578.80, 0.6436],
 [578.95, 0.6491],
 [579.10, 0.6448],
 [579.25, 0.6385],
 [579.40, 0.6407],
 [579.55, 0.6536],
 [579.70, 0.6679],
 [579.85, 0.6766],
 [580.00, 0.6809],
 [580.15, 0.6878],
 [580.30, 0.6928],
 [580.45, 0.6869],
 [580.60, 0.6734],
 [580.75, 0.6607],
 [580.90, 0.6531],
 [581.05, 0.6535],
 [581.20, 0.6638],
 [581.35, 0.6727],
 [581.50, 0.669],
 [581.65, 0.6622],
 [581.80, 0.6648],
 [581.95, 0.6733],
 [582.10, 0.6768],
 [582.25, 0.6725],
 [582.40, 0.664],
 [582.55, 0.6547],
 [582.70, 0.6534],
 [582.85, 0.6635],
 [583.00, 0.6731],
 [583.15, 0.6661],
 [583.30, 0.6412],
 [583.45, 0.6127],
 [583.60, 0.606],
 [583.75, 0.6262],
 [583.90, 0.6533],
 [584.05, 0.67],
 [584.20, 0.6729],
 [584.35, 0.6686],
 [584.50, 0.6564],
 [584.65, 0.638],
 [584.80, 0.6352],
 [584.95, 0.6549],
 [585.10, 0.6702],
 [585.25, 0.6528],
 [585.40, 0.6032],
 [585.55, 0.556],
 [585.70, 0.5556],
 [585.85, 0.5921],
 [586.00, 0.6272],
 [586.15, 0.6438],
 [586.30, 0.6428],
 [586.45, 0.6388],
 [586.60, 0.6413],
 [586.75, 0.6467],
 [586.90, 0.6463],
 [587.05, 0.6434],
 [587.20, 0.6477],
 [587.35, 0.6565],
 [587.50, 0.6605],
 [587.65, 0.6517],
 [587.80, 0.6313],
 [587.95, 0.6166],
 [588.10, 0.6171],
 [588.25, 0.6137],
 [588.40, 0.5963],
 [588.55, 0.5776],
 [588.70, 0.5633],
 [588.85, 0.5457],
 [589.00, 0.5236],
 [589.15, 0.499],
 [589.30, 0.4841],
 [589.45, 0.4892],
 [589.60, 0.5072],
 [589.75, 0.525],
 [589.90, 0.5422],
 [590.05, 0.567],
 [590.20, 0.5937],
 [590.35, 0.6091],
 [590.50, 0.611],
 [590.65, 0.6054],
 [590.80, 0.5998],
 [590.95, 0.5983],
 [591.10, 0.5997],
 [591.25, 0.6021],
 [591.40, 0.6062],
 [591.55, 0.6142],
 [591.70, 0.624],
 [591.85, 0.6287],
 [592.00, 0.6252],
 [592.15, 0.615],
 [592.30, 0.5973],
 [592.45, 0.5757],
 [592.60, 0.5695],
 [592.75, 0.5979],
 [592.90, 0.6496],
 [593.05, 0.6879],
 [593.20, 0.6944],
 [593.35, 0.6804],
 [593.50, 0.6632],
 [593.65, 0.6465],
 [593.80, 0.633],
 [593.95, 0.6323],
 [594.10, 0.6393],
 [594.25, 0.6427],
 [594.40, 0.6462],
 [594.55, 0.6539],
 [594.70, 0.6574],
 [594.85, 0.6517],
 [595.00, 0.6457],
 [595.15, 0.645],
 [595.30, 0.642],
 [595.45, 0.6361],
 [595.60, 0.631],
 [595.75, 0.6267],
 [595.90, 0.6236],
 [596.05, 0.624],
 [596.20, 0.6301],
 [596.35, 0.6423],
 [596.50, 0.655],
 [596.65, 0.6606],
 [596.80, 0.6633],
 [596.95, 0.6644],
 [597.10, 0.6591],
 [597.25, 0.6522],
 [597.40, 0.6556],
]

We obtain 0.38 nm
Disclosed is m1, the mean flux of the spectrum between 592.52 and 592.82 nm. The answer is 0.583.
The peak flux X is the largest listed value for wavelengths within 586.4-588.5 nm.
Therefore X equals 0.6605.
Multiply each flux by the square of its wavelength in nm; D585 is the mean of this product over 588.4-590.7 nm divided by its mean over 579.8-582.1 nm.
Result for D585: 0.84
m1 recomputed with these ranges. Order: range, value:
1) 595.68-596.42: 0.629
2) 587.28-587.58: 0.658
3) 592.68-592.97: 0.624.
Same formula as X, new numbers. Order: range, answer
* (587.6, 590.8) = 0.6517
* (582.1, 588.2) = 0.6768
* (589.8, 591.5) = 0.611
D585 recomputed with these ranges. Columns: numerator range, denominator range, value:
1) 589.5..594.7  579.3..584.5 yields 0.96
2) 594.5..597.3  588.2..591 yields 1.18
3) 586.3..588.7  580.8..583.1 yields 0.97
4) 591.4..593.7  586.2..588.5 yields 1.01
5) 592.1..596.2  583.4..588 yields 1.03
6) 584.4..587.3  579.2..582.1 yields 0.96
